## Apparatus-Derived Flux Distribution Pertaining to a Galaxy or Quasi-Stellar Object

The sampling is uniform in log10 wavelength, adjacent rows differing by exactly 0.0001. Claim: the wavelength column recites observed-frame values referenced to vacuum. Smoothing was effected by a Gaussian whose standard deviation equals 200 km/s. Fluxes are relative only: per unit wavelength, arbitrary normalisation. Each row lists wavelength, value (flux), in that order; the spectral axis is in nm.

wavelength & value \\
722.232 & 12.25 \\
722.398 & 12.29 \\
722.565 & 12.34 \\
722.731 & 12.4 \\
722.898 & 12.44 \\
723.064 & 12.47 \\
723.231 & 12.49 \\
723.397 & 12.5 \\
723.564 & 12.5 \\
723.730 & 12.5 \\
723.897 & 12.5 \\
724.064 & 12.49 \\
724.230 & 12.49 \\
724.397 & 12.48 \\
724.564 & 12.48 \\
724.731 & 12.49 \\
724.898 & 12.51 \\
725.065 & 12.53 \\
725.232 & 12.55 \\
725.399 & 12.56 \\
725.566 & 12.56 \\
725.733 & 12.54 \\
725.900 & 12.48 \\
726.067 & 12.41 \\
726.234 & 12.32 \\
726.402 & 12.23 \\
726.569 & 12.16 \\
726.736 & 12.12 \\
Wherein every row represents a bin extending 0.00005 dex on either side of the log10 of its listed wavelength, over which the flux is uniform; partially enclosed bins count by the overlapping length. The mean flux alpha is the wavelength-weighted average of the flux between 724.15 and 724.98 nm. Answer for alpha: 12.5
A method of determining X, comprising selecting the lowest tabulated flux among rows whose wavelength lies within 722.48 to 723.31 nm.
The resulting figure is 12.34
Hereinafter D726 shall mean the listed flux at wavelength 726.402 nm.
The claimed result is 12.23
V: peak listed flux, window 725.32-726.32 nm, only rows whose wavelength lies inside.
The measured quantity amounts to 12.56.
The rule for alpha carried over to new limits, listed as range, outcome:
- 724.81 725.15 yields 12.5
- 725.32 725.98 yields 12.5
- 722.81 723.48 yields 12.5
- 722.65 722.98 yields 12.4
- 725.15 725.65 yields 12.6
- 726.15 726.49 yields 12.3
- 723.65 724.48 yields 12.5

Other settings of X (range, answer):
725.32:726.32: 12.32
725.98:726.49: 12.23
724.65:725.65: 12.49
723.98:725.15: 12.48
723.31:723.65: 12.5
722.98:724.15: 12.47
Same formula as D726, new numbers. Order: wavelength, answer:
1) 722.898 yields 12.44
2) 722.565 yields 12.34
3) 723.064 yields 12.47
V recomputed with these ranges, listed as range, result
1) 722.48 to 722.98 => 12.44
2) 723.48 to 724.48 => 12.5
